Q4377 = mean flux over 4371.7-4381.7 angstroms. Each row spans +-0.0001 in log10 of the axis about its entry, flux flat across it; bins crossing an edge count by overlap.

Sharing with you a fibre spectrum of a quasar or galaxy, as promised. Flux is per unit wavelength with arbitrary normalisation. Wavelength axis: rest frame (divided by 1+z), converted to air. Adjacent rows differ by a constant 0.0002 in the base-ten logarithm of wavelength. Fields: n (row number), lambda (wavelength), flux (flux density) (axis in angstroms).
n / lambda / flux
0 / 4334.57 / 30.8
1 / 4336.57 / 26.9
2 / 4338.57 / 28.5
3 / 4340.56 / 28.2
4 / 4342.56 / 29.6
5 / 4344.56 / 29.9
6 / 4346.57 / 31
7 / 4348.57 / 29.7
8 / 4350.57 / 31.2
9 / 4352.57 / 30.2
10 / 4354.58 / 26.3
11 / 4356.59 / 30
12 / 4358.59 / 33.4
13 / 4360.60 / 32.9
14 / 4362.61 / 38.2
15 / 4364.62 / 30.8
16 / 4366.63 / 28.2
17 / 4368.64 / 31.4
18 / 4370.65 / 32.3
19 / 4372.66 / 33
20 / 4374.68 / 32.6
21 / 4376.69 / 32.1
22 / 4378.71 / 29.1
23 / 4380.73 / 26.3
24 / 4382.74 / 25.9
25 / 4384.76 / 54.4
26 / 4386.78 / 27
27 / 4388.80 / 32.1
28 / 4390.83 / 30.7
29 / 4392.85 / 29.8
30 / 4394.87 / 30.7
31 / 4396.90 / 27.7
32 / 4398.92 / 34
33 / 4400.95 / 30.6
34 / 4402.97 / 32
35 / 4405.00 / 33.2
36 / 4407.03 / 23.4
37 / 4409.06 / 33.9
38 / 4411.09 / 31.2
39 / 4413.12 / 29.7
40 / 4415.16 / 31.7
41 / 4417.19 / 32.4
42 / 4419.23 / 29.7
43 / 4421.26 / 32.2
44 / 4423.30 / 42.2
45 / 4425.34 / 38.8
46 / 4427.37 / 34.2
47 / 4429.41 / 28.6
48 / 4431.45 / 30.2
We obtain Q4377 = 30.6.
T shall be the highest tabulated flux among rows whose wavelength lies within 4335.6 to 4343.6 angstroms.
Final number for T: 29.6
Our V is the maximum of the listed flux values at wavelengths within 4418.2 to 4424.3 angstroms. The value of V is 42.2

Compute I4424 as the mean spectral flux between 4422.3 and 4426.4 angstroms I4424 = 40.5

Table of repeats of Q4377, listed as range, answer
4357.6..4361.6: 33.1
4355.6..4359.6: 31.7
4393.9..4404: 31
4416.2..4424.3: 34.1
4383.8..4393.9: 34.7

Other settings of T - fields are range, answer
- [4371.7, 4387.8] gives 54.4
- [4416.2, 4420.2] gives 32.4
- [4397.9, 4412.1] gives 34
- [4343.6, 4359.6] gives 33.4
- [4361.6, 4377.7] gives 38.2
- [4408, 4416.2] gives 33.9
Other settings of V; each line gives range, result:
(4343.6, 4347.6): 31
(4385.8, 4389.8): 32.1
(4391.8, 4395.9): 30.7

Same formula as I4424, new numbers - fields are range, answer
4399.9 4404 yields 31.3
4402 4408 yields 29.5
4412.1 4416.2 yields 30.7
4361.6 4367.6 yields 32.4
